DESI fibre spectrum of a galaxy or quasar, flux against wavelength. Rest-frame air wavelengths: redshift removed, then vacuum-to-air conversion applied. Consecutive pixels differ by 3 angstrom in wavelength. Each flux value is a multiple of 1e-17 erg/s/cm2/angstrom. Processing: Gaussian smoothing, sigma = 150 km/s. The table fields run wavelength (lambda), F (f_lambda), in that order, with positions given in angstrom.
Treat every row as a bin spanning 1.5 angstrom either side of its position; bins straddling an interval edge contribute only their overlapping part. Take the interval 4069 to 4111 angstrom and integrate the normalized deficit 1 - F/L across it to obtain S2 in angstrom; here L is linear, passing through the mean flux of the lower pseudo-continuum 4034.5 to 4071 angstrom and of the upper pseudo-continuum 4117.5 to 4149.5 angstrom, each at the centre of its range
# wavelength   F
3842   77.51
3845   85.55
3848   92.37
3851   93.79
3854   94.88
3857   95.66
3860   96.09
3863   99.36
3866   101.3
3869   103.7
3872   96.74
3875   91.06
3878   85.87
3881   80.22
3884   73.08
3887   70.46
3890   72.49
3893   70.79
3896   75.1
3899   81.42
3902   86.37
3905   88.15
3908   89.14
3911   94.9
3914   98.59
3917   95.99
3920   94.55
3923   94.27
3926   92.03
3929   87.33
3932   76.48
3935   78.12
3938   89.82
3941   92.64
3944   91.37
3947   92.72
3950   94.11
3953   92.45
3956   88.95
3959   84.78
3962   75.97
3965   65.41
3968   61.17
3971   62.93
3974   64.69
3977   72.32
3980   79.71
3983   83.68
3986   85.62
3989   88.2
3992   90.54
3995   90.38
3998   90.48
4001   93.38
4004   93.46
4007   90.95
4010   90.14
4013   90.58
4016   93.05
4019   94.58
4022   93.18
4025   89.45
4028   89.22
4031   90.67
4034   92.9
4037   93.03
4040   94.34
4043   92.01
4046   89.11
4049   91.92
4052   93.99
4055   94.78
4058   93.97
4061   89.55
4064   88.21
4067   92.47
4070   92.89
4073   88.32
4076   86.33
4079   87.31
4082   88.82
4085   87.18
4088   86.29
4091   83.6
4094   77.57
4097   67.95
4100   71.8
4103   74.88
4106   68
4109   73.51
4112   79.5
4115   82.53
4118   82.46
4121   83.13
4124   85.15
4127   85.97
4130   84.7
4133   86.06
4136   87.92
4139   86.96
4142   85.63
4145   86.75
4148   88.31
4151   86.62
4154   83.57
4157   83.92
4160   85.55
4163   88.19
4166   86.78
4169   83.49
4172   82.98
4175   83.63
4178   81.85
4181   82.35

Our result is 4.0 angstrom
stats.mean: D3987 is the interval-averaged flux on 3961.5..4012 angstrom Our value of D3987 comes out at 81.3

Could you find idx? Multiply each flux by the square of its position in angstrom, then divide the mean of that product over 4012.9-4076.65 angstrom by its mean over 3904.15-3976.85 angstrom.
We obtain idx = 1.1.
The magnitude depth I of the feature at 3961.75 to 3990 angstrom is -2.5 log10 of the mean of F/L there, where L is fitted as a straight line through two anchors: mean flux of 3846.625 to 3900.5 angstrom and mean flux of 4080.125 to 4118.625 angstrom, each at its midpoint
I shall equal 0.136 mag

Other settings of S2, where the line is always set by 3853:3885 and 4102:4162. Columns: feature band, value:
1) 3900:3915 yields 0.09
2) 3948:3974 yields 3.42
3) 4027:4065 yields -2.46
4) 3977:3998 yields 0.67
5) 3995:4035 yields -1.91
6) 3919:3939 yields 0.74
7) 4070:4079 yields -0.31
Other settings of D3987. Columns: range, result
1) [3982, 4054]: 91.1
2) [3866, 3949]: 87.1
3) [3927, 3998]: 82.4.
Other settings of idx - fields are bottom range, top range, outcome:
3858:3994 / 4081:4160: 1.07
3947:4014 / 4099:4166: 1.07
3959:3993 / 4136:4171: 1.24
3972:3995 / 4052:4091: 1.16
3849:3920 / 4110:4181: 1.09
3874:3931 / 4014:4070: 1.16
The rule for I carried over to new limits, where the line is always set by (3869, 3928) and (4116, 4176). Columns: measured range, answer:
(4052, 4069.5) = -0.08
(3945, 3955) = -0.08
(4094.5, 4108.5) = 0.20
